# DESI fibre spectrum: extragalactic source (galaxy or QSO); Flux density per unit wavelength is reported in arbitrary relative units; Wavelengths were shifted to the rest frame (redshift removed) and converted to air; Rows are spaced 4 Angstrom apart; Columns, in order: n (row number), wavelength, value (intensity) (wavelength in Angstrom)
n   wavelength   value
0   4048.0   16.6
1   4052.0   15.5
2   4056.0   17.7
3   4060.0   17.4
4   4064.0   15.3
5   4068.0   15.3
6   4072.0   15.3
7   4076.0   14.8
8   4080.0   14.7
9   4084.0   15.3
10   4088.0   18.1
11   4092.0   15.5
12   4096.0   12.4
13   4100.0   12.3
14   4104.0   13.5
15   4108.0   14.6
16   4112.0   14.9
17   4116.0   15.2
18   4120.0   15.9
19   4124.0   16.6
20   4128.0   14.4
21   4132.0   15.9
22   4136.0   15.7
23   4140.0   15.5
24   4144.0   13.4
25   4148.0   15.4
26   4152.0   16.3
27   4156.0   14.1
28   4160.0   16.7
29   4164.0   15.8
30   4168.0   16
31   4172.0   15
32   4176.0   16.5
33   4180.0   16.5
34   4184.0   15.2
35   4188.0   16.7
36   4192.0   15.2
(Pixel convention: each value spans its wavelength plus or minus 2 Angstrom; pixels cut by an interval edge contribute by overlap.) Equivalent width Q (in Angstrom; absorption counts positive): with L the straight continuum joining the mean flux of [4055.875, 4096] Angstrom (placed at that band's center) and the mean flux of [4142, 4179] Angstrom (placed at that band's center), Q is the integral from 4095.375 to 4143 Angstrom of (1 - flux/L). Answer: 2.45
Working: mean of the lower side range 15.7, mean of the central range 14.8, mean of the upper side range 15.5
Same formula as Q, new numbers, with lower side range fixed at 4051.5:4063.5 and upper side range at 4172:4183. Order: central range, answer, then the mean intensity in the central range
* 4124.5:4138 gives 0.8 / 15.5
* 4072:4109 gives 4.5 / 14.6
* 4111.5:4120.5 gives 0.6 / 15.3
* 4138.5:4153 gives 1.1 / 15.1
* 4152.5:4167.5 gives 0.5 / 15.7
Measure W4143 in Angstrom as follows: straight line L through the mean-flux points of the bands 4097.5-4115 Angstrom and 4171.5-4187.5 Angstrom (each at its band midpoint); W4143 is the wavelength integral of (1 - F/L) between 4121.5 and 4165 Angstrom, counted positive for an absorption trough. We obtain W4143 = -1.5 Angstrom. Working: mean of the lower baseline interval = 13.9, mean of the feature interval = 15.4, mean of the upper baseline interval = 16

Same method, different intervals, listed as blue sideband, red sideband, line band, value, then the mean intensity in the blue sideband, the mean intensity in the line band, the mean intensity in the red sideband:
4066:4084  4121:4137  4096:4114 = 2.0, 15.1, 13.7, 15.7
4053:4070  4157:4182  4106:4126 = 0.9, 16.4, 15.4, 16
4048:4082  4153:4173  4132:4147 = 0.6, 15.8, 15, 15.6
